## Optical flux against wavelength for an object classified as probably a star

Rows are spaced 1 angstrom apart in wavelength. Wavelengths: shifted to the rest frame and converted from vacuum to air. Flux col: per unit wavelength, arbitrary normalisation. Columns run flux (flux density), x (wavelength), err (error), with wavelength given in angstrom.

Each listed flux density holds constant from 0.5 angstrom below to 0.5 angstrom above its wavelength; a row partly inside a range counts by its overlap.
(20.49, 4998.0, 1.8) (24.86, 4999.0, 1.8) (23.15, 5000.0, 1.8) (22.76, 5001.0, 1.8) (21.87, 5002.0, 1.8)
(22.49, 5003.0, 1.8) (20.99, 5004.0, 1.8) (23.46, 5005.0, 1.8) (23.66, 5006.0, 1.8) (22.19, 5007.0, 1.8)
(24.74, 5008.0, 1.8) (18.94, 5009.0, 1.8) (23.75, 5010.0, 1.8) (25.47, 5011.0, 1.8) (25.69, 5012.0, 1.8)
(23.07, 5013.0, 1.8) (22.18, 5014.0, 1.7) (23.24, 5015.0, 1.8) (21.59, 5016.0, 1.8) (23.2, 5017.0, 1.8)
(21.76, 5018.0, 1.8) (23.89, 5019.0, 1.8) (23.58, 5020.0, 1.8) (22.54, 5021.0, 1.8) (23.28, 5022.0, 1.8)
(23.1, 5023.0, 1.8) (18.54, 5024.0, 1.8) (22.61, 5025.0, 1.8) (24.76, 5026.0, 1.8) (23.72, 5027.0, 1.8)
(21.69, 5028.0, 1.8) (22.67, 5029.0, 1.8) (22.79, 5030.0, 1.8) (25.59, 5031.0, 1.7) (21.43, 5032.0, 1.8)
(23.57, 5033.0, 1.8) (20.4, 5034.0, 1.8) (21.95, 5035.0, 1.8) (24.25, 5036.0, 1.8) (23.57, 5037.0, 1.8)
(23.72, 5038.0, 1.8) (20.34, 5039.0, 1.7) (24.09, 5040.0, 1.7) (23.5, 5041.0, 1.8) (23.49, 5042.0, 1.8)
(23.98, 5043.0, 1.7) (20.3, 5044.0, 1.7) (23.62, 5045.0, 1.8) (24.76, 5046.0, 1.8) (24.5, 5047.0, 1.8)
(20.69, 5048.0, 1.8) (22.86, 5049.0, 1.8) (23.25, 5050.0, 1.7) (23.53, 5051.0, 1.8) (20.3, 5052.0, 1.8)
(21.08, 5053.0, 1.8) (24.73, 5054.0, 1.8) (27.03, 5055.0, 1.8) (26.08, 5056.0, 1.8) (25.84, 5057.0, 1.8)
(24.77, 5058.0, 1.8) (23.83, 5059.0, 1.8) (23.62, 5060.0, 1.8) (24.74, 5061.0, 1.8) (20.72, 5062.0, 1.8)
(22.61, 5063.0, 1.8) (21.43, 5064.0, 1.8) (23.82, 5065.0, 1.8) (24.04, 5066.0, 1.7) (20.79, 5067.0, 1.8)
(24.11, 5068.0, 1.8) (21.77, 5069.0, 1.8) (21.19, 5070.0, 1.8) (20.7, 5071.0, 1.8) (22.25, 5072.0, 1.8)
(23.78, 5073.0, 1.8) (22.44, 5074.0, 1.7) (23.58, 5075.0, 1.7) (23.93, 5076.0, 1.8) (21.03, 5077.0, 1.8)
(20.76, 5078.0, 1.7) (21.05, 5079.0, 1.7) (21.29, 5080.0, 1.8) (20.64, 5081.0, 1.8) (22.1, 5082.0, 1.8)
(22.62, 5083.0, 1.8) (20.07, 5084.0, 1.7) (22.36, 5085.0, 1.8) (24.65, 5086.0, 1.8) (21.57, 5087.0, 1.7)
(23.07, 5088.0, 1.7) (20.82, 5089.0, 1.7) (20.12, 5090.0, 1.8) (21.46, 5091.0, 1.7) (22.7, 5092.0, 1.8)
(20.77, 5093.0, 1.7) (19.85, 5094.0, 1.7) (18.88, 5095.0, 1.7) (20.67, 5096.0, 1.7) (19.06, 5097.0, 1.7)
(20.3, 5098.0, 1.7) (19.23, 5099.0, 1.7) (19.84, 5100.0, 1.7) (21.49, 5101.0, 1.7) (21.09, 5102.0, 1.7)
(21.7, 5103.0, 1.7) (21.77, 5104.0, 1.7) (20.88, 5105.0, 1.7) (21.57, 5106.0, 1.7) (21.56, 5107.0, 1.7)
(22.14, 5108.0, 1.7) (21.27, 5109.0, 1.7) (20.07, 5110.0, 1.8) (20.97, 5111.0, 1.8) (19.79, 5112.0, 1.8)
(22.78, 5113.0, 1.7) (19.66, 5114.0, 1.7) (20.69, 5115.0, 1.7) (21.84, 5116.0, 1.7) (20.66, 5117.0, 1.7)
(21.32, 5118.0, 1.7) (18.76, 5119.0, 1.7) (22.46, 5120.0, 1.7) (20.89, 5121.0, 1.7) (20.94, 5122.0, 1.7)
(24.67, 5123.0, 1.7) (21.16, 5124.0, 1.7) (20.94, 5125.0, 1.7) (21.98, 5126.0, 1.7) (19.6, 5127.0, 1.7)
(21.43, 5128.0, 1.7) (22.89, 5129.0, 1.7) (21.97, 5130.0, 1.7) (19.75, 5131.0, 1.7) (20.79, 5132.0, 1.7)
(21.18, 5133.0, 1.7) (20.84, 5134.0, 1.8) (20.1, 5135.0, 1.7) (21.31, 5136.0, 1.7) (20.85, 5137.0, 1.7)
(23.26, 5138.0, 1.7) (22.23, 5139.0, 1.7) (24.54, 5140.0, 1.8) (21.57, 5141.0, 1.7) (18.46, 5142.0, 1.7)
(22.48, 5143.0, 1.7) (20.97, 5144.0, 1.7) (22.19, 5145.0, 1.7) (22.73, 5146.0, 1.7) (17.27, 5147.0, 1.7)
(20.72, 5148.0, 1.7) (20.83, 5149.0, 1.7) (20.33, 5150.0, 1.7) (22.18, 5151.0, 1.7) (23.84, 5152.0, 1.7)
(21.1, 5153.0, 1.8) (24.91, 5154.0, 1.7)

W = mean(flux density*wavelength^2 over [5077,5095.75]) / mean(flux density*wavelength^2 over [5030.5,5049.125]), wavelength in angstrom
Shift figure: 0.9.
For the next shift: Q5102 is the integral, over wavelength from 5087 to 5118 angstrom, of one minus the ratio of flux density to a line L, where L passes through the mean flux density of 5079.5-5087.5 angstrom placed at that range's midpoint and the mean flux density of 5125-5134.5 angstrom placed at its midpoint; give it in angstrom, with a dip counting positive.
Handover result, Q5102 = 1.0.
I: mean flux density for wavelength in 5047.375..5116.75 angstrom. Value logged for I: 21.9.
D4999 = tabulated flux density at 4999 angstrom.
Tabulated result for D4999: 24.86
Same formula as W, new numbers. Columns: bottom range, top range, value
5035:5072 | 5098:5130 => 0.94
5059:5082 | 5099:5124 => 0.96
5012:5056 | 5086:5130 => 0.95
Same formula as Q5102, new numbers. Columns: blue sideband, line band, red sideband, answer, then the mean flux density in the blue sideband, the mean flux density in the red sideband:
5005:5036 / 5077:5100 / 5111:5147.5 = 0.8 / 22.9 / 21.2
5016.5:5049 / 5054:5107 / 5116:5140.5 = 0.2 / 22.9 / 21.4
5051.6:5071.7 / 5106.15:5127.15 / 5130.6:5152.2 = 0.6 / 23.2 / 21.3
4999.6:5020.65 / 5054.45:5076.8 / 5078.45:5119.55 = -1.6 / 22.9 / 21.1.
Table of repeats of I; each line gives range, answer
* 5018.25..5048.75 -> 22.9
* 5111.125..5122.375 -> 20.9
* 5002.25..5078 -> 23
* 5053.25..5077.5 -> 23.3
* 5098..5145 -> 21.2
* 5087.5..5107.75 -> 20.9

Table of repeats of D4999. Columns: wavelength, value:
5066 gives 24.04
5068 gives 24.11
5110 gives 20.07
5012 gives 25.69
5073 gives 23.78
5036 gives 24.25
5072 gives 22.25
